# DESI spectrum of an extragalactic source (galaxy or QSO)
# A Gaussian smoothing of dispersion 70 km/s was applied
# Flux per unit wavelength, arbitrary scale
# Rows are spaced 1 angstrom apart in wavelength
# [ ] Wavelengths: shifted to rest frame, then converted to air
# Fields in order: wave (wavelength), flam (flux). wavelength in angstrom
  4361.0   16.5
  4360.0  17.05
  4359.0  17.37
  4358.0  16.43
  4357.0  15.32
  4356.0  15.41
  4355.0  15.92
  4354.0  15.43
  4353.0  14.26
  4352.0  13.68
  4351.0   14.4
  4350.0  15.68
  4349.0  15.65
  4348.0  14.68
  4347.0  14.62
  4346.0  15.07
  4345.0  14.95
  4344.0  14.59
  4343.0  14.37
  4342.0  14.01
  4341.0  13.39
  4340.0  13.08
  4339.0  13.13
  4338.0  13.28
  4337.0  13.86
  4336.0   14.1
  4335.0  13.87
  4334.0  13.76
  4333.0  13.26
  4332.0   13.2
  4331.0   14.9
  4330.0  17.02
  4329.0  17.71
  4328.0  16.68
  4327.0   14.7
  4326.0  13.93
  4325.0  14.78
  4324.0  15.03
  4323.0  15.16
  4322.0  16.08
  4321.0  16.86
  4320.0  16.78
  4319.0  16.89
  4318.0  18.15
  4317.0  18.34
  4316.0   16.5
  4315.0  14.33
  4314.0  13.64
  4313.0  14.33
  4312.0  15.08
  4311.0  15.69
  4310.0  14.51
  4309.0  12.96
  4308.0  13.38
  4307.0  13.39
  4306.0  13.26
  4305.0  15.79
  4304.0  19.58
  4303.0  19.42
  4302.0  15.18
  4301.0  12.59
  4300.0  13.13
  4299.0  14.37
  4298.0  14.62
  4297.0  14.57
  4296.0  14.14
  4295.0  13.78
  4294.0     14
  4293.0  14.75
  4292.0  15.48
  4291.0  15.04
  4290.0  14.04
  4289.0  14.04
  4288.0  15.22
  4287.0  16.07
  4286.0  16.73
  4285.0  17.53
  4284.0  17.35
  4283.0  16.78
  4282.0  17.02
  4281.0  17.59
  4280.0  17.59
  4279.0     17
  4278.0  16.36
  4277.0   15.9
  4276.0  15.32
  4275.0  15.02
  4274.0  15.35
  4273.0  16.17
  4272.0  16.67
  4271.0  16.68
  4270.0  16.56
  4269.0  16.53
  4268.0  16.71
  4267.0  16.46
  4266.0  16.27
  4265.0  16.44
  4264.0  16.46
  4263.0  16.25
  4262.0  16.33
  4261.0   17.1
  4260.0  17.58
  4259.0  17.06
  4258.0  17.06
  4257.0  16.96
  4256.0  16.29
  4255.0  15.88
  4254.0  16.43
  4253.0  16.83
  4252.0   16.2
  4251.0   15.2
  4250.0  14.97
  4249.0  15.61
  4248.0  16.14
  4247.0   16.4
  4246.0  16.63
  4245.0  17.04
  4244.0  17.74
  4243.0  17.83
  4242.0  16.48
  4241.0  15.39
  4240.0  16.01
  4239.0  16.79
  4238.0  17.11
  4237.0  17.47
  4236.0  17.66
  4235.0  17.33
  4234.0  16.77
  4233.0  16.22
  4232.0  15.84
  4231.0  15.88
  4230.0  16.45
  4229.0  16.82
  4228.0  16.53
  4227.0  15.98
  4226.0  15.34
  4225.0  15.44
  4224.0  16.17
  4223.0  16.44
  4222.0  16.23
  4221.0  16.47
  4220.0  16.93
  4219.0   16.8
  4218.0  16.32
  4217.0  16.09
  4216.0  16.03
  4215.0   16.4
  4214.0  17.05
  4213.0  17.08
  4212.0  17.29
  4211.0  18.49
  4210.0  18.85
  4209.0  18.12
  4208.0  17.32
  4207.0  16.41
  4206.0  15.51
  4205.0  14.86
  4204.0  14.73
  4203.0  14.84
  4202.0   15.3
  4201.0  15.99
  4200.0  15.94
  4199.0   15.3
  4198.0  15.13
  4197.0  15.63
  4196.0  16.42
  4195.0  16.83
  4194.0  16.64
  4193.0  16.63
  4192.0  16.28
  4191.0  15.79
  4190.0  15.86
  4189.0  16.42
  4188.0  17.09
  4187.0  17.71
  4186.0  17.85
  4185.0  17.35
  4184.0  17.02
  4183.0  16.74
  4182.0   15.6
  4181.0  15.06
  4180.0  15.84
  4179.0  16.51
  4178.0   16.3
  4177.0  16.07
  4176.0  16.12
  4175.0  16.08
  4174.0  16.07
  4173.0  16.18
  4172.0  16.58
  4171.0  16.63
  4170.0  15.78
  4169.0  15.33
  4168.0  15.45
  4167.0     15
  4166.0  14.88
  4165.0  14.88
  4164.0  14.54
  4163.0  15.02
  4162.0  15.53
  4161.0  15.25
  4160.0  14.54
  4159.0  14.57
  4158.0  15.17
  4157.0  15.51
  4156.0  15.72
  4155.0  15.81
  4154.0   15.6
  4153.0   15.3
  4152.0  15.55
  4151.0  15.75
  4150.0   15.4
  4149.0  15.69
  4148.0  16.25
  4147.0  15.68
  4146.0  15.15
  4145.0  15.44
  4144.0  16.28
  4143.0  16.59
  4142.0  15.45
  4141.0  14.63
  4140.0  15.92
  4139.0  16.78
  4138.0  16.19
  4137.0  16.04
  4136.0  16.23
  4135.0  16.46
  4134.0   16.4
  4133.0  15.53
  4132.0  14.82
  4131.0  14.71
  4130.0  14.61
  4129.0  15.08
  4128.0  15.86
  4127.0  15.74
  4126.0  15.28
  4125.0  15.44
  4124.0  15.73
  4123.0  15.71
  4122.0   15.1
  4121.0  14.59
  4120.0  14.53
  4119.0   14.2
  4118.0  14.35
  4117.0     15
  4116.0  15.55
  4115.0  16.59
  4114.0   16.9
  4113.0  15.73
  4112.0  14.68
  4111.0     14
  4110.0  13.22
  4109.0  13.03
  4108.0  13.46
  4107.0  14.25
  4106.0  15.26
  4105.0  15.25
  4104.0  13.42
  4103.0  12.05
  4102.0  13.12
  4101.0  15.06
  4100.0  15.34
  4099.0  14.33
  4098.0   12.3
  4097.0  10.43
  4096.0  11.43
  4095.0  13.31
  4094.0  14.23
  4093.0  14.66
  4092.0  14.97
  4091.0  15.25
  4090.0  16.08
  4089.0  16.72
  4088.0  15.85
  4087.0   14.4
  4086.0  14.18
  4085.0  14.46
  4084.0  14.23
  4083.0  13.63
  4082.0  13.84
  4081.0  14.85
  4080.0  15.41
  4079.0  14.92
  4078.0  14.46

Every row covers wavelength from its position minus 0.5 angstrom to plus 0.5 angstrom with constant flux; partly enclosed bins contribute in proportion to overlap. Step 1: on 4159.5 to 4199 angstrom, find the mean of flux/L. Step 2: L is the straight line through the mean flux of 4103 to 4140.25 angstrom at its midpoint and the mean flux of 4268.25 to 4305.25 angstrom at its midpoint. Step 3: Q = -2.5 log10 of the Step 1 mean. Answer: -0.045 mag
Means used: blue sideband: 15.1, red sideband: 15.8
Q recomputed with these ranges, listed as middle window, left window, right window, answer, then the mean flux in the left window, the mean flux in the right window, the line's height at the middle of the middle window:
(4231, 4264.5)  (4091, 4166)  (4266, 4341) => -0.090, 15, 15.4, 15.3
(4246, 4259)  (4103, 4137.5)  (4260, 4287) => 0.009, 15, 16.6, 16.3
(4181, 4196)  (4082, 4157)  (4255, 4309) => -0.088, 15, 15.8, 15.3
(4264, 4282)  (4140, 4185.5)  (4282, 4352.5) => -0.082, 15.7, 15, 15.2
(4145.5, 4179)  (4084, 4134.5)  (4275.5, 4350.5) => -0.056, 14.6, 15.2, 14.8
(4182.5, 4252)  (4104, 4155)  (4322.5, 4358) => -0.096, 15.3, 14.7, 15.1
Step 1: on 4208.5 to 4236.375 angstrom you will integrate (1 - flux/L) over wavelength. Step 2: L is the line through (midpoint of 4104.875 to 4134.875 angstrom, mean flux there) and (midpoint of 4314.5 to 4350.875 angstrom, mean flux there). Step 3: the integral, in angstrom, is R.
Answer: -3.0 angstrom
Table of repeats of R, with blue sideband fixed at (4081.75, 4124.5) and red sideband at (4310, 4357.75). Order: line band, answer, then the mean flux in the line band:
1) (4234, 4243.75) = -1.4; 16.9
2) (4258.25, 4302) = -2.8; 15.8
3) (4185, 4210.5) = -2.9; 16.3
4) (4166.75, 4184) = -1.6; 16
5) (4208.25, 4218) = -1.7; 17.2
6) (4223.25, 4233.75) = -1.0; 16.1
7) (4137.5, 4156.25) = -1.6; 15.7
